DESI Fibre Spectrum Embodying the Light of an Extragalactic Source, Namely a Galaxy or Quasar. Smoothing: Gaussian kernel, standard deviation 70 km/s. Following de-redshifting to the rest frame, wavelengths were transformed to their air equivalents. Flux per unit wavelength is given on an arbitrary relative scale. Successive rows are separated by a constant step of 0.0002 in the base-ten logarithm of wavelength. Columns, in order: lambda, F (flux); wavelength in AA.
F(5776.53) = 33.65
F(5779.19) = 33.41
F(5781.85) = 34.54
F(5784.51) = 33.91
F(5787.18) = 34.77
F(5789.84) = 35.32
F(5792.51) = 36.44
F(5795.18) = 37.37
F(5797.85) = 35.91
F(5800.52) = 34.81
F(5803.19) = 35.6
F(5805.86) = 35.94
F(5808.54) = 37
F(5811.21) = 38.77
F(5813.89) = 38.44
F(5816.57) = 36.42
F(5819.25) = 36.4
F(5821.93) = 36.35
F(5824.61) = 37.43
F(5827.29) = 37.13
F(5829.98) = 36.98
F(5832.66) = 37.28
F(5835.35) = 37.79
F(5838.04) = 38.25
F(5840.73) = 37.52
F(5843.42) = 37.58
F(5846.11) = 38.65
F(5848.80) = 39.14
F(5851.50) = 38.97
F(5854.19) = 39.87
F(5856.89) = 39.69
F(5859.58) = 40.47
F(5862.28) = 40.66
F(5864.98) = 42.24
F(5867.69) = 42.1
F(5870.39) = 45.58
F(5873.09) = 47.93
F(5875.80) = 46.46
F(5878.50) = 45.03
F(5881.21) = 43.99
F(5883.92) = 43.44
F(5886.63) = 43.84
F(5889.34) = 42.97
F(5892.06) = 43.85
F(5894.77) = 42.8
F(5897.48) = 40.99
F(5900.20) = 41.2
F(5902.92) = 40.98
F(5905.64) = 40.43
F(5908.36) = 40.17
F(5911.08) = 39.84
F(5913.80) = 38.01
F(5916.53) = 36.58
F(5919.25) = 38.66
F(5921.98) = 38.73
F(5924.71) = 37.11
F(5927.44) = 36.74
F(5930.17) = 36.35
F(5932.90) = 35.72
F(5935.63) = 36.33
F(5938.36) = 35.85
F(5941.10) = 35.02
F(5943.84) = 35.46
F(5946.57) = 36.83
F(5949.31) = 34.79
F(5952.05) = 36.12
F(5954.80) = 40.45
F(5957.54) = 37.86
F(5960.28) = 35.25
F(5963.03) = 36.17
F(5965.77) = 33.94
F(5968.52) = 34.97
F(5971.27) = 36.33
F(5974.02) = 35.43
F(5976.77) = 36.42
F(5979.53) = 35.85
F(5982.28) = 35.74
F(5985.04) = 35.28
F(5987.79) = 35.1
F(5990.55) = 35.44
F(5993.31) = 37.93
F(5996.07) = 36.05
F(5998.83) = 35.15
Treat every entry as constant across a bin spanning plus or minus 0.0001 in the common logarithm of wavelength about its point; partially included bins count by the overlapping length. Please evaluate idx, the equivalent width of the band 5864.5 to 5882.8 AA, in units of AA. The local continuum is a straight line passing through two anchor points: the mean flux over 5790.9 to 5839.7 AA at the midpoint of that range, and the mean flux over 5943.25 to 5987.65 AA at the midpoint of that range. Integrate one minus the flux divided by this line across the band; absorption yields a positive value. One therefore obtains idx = -4.15 AA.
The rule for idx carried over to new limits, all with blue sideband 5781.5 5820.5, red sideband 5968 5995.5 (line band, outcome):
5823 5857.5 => -2.0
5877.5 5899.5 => -4.4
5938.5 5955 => -0.1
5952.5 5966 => -0.4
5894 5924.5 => -3.1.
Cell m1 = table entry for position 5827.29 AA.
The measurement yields 37.13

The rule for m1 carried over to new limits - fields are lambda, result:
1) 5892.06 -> 43.85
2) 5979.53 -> 35.85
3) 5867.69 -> 42.1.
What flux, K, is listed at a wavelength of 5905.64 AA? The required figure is 40.43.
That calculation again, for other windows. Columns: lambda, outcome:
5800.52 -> 34.81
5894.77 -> 42.8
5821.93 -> 36.35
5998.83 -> 35.15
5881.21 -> 43.99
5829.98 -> 36.98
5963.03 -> 36.17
